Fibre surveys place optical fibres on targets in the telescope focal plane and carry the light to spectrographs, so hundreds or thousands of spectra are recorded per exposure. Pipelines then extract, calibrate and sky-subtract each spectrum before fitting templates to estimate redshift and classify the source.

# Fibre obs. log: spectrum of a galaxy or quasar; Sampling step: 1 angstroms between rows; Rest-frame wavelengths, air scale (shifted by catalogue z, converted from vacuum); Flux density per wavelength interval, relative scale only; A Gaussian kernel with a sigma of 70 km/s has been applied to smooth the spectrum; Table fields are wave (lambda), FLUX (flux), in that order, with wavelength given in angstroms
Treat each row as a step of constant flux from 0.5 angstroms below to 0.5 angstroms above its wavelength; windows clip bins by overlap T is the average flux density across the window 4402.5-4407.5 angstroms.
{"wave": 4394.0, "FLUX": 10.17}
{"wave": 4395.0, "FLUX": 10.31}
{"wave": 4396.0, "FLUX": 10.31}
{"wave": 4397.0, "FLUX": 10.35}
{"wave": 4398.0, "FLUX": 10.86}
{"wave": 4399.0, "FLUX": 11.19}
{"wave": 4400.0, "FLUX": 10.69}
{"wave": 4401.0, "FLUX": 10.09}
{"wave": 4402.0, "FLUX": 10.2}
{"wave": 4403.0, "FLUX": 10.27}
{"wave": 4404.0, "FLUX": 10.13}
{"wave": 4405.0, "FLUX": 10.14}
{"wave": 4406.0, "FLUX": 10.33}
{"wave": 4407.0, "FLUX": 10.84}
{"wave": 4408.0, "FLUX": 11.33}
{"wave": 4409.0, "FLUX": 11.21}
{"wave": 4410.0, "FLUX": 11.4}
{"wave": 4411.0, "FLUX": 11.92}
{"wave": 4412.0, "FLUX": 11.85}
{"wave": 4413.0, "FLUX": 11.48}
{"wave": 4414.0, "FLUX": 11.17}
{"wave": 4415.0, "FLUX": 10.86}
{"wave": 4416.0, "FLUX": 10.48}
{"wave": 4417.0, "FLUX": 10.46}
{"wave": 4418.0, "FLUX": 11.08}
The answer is 10.3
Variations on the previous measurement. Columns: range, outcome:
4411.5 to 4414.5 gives 11.5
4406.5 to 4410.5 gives 11.2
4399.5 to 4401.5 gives 10.4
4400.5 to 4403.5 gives 10.2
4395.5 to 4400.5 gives 10.7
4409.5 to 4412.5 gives 11.7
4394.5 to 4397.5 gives 10.3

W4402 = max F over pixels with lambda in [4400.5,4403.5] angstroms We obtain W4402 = 10.27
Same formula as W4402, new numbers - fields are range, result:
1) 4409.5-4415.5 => 11.92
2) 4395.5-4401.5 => 11.19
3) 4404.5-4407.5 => 10.84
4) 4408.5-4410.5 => 11.4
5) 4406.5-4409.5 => 11.33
